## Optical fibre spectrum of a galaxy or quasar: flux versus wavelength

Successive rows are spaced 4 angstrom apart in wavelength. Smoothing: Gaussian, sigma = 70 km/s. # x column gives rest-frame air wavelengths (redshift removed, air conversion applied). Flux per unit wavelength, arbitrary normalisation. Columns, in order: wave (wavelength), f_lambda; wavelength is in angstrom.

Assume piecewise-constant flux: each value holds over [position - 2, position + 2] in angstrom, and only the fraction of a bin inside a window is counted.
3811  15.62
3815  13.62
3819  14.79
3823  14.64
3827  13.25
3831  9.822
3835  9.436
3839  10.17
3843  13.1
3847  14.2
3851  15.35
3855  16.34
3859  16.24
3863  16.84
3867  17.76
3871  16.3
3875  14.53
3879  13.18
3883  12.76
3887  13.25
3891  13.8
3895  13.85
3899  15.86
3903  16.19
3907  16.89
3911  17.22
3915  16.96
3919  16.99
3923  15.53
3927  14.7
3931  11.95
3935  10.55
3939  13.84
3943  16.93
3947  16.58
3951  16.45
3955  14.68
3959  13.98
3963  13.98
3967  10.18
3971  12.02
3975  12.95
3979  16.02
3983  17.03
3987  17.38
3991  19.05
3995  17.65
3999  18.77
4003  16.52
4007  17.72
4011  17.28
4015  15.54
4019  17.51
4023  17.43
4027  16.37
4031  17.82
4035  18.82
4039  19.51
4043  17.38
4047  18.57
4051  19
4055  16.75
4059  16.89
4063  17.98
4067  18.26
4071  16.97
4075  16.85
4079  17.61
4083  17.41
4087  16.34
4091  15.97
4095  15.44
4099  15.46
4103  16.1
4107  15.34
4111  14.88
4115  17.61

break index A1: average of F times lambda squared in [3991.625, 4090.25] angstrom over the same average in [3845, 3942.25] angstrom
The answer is 1.3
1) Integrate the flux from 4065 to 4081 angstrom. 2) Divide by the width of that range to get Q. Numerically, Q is 17.4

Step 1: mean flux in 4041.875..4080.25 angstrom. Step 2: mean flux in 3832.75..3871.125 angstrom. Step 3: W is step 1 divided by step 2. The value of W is 1.2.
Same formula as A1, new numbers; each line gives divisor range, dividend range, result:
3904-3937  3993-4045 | 1.22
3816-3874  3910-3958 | 1.12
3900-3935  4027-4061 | 1.24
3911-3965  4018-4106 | 1.23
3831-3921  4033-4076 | 1.33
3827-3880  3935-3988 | 1.09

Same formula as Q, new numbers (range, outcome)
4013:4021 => 16.5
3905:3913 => 17.1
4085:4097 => 15.9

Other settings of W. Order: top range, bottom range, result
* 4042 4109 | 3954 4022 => 1.07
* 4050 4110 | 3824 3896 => 1.20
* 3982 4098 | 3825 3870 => 1.25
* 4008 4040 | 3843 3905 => 1.16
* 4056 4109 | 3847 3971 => 1.12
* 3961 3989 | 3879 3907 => 0.99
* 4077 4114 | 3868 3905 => 1.11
